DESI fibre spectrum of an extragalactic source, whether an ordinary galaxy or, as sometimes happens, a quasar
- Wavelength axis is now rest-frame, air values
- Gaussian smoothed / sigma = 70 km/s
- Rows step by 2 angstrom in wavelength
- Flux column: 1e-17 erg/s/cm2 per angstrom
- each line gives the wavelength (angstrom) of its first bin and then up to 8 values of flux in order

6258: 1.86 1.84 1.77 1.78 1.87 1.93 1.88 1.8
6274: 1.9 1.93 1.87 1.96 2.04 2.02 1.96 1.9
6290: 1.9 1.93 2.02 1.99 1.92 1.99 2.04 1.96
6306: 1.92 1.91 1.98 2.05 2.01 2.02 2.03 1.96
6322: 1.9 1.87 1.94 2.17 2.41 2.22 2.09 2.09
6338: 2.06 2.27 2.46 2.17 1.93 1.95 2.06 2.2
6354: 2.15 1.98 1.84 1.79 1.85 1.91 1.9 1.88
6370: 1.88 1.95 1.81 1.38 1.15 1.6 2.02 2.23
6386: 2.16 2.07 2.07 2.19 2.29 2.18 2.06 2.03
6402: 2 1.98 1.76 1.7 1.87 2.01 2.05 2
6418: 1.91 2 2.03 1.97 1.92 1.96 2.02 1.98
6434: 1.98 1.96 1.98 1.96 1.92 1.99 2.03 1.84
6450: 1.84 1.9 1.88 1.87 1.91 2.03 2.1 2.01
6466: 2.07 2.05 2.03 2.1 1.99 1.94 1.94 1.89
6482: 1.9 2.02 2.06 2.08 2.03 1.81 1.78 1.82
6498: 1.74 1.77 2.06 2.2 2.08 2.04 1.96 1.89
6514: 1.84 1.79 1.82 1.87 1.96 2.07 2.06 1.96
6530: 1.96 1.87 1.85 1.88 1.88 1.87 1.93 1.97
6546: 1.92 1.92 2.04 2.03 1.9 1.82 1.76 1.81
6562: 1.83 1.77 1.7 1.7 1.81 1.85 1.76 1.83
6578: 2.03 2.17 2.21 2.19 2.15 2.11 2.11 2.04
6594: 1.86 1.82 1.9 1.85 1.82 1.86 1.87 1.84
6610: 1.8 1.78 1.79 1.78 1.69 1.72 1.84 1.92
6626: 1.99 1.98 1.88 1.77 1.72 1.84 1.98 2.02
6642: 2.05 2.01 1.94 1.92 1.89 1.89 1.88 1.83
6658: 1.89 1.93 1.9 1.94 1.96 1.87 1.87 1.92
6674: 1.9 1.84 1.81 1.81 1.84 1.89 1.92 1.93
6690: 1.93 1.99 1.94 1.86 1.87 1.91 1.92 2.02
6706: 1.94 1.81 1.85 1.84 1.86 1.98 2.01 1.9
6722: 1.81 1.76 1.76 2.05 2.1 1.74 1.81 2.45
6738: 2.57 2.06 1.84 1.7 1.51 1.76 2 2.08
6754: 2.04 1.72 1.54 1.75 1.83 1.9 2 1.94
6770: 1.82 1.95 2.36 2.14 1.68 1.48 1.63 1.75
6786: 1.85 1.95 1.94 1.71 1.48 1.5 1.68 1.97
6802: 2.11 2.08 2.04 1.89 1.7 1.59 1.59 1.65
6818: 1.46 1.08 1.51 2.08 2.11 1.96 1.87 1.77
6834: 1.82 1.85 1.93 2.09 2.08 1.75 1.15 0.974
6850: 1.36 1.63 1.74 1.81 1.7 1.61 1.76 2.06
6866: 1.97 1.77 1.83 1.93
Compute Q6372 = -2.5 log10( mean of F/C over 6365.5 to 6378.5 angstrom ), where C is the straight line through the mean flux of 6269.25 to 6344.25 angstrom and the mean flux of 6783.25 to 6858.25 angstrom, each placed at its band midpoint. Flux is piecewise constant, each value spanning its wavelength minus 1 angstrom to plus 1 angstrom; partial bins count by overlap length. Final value 0.15 mag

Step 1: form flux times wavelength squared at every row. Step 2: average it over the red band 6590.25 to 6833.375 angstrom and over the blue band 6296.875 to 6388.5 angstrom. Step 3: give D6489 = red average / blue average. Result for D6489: 1.06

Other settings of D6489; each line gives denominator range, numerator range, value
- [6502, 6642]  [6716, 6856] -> 1.02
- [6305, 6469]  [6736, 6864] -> 1.03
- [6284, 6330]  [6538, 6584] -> 1.04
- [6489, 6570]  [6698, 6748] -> 1.07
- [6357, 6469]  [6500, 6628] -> 1.03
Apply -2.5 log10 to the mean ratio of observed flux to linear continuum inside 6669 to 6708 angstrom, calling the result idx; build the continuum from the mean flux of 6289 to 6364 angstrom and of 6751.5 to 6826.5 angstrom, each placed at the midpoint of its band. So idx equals -0.028 mag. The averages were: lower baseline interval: 2.03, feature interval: 1.9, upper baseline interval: 1.8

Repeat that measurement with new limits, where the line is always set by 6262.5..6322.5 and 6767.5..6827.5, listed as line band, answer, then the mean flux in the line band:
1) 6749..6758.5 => -0.05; 1.89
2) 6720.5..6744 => -0.10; 1.98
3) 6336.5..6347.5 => -0.12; 2.16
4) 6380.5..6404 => -0.10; 2.1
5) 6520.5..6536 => -0.05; 1.95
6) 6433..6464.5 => -0.03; 1.95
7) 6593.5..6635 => 0.01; 1.83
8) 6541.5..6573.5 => 0.00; 1.86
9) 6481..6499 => -0.02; 1.92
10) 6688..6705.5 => -0.06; 1.93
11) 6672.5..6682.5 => -0.01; 1.84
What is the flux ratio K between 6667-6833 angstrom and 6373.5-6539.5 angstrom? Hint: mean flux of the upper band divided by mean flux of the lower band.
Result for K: 0.95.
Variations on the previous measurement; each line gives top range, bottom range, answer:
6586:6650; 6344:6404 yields 0.97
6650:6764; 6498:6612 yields 0.99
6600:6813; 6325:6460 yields 0.95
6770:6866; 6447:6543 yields 0.91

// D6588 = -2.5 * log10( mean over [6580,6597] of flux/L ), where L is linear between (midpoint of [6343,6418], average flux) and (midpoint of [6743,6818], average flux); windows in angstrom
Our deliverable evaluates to -0.104 mag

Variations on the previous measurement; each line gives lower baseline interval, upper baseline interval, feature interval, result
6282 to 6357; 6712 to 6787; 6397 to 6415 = 0.04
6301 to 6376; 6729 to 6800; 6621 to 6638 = 0.02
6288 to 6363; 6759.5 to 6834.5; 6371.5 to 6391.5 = 0.08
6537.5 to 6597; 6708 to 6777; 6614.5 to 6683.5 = 0.02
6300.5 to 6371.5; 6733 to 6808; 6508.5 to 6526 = 0.03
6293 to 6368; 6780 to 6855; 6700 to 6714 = -0.06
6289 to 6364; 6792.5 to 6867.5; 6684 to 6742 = -0.08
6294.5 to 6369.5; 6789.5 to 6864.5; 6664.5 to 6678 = -0.04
